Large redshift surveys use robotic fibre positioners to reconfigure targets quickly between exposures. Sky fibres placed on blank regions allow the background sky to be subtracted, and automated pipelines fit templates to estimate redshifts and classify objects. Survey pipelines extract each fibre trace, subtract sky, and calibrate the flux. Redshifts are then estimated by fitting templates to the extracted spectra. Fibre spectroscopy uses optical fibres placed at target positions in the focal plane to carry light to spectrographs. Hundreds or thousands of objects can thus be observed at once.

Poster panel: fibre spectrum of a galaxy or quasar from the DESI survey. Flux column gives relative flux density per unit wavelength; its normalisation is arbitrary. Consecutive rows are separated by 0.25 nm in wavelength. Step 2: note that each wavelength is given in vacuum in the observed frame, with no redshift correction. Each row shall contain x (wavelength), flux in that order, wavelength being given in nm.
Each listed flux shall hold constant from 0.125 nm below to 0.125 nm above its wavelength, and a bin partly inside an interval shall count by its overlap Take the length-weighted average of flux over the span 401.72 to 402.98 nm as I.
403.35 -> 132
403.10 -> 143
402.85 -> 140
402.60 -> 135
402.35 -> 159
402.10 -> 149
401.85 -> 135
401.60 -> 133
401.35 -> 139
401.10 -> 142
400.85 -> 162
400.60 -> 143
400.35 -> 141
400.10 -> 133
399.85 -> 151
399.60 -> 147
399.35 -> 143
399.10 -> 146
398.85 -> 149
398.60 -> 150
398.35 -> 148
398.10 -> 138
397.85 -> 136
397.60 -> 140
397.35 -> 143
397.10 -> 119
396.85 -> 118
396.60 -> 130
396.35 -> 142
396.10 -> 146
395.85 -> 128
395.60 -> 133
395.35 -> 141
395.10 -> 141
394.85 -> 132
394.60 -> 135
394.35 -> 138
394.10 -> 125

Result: 144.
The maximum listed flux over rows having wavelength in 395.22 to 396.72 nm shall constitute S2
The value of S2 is 146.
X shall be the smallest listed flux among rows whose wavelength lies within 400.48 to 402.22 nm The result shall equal 133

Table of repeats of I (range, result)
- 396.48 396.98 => 124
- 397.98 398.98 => 146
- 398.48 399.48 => 147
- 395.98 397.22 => 131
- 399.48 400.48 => 143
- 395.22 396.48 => 138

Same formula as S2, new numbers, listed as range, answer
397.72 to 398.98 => 150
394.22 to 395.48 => 141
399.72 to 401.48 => 162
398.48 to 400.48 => 151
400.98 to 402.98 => 159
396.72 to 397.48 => 143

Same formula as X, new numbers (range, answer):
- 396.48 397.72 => 118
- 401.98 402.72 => 135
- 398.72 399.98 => 143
